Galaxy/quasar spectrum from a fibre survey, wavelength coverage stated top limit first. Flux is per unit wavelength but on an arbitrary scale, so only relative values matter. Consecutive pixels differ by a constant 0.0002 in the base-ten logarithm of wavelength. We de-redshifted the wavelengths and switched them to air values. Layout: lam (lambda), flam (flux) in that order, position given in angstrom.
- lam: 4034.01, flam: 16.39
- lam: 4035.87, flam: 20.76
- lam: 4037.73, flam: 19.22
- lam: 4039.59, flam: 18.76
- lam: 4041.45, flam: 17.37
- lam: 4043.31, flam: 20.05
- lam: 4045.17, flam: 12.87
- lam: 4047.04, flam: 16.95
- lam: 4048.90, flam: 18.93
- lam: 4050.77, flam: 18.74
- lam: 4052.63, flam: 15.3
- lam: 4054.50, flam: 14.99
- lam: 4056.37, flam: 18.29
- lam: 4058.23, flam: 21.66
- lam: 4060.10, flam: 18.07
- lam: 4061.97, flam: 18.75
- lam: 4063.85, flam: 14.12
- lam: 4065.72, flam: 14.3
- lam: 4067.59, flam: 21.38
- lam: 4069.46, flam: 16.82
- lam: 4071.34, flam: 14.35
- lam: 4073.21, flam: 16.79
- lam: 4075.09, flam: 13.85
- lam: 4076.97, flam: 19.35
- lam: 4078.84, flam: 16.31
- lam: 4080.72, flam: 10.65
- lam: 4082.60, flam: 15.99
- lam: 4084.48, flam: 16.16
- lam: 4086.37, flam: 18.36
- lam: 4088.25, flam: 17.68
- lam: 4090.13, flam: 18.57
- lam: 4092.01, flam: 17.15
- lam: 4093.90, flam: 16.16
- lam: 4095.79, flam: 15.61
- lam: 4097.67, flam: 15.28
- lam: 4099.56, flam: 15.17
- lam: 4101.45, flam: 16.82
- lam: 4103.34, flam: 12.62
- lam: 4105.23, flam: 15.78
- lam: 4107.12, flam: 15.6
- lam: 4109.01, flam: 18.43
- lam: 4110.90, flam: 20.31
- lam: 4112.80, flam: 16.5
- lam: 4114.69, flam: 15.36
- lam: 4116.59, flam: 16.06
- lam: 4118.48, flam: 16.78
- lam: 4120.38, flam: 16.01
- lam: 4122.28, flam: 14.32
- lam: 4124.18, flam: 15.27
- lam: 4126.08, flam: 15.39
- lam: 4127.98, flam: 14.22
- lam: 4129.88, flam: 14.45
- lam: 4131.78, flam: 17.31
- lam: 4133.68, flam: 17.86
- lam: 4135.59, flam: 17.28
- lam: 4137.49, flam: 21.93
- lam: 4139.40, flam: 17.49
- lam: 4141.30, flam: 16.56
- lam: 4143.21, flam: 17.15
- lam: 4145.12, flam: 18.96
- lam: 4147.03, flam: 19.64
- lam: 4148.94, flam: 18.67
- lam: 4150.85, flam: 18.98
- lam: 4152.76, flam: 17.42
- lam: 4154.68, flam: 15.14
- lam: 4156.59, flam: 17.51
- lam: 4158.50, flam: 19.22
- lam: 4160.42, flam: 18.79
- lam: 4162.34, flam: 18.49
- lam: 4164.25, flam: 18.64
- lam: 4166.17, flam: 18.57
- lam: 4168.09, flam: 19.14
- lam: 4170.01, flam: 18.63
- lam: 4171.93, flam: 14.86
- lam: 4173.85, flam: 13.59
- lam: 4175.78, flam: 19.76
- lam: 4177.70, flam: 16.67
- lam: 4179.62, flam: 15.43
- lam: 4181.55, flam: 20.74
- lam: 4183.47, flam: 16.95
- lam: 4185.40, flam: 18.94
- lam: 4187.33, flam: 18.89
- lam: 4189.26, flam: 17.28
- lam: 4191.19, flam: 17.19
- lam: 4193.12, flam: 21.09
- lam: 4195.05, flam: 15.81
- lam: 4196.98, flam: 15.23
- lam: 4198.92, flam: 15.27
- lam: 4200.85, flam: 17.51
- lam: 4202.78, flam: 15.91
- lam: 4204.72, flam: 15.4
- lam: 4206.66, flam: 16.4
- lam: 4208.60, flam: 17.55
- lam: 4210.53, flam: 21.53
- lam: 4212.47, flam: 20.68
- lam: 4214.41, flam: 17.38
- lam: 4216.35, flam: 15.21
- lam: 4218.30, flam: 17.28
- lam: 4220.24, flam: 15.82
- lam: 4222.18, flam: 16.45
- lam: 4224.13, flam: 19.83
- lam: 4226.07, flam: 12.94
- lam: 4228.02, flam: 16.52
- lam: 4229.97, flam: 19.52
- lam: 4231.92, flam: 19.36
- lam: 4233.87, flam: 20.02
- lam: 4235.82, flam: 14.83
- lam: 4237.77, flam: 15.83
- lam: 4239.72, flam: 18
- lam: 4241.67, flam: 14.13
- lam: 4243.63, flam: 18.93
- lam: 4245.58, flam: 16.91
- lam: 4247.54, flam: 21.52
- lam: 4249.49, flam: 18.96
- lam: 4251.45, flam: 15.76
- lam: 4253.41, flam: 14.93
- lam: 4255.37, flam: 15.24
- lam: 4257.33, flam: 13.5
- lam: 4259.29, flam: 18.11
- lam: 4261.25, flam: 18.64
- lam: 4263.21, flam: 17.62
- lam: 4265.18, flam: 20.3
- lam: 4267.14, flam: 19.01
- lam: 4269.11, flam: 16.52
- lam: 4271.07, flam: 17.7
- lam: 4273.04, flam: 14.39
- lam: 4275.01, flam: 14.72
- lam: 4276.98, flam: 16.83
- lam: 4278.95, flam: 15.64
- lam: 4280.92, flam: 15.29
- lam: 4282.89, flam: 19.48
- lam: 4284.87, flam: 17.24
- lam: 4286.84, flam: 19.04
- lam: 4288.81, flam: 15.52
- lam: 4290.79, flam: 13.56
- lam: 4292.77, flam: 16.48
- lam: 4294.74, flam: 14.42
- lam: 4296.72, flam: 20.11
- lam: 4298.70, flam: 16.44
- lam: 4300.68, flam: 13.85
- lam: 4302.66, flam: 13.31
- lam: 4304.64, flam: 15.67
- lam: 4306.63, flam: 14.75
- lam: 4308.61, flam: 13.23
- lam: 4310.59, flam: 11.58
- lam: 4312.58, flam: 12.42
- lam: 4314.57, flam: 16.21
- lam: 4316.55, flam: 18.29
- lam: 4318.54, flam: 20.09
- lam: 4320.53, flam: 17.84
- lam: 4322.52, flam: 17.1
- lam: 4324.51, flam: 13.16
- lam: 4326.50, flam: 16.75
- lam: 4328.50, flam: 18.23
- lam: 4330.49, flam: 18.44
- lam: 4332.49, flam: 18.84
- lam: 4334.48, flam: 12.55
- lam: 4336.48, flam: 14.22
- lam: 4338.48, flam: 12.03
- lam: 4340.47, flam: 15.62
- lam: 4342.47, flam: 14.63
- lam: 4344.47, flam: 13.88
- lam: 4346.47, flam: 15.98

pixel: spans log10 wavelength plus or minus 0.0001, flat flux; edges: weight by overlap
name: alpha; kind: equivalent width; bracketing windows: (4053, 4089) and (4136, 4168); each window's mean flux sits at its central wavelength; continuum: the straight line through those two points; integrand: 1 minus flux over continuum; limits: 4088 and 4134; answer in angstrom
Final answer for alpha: 3.6 angstrom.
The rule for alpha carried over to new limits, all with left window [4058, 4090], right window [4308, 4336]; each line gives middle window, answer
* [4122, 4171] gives -3.4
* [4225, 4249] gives -1.7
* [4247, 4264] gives -0.8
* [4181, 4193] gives -1.5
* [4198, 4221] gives -1.2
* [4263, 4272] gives -1.2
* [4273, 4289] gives -0.5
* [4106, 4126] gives 0.2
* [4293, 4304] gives 0.3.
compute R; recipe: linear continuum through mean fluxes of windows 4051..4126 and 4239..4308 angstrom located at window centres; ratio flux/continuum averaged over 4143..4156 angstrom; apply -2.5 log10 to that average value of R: -0.10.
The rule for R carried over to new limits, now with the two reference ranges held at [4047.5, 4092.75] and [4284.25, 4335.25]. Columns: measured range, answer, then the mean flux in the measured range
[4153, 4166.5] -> -0.089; 18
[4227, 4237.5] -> -0.101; 17.9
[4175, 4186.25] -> -0.098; 18.1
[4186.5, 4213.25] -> -0.071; 17.5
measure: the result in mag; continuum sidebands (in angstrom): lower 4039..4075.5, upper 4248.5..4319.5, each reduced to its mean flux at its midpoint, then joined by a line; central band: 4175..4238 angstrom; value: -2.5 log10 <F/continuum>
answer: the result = -0.06 mag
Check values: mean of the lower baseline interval 17.1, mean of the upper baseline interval 16.2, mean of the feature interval 17.4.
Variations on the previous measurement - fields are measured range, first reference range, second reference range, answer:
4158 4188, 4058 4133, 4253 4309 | -0.10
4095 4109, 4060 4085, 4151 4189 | 0.08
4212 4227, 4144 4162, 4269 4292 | 0.03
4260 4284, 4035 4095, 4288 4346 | -0.09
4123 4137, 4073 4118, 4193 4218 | 0.03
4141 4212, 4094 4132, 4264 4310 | -0.11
